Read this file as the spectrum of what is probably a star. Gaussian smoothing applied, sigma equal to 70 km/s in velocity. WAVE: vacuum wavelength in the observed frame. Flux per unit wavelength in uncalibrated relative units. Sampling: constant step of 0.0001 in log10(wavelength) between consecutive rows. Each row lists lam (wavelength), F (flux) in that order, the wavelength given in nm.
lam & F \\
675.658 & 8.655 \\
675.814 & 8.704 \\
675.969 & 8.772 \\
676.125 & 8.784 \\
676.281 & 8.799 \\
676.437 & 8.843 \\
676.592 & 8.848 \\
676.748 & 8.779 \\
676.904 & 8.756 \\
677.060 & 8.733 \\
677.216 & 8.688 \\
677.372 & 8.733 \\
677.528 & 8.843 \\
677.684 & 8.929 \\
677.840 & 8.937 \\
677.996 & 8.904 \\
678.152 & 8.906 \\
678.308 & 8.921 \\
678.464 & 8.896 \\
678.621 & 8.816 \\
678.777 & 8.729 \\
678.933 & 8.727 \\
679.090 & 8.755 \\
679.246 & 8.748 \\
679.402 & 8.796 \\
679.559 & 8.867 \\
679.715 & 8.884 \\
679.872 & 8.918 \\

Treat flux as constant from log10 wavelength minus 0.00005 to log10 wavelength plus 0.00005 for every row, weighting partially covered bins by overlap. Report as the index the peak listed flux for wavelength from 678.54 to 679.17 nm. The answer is 8.816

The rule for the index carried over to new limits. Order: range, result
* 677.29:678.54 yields 8.937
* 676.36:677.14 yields 8.848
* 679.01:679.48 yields 8.796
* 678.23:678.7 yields 8.921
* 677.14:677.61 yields 8.843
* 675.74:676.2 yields 8.784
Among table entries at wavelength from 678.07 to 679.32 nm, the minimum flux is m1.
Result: 8.727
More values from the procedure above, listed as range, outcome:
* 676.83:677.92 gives 8.688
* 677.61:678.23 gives 8.904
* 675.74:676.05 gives 8.704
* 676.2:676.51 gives 8.799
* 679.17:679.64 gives 8.748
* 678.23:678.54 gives 8.896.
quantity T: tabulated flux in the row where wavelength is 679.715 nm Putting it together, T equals 8.884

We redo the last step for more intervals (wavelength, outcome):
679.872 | 8.918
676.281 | 8.799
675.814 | 8.704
